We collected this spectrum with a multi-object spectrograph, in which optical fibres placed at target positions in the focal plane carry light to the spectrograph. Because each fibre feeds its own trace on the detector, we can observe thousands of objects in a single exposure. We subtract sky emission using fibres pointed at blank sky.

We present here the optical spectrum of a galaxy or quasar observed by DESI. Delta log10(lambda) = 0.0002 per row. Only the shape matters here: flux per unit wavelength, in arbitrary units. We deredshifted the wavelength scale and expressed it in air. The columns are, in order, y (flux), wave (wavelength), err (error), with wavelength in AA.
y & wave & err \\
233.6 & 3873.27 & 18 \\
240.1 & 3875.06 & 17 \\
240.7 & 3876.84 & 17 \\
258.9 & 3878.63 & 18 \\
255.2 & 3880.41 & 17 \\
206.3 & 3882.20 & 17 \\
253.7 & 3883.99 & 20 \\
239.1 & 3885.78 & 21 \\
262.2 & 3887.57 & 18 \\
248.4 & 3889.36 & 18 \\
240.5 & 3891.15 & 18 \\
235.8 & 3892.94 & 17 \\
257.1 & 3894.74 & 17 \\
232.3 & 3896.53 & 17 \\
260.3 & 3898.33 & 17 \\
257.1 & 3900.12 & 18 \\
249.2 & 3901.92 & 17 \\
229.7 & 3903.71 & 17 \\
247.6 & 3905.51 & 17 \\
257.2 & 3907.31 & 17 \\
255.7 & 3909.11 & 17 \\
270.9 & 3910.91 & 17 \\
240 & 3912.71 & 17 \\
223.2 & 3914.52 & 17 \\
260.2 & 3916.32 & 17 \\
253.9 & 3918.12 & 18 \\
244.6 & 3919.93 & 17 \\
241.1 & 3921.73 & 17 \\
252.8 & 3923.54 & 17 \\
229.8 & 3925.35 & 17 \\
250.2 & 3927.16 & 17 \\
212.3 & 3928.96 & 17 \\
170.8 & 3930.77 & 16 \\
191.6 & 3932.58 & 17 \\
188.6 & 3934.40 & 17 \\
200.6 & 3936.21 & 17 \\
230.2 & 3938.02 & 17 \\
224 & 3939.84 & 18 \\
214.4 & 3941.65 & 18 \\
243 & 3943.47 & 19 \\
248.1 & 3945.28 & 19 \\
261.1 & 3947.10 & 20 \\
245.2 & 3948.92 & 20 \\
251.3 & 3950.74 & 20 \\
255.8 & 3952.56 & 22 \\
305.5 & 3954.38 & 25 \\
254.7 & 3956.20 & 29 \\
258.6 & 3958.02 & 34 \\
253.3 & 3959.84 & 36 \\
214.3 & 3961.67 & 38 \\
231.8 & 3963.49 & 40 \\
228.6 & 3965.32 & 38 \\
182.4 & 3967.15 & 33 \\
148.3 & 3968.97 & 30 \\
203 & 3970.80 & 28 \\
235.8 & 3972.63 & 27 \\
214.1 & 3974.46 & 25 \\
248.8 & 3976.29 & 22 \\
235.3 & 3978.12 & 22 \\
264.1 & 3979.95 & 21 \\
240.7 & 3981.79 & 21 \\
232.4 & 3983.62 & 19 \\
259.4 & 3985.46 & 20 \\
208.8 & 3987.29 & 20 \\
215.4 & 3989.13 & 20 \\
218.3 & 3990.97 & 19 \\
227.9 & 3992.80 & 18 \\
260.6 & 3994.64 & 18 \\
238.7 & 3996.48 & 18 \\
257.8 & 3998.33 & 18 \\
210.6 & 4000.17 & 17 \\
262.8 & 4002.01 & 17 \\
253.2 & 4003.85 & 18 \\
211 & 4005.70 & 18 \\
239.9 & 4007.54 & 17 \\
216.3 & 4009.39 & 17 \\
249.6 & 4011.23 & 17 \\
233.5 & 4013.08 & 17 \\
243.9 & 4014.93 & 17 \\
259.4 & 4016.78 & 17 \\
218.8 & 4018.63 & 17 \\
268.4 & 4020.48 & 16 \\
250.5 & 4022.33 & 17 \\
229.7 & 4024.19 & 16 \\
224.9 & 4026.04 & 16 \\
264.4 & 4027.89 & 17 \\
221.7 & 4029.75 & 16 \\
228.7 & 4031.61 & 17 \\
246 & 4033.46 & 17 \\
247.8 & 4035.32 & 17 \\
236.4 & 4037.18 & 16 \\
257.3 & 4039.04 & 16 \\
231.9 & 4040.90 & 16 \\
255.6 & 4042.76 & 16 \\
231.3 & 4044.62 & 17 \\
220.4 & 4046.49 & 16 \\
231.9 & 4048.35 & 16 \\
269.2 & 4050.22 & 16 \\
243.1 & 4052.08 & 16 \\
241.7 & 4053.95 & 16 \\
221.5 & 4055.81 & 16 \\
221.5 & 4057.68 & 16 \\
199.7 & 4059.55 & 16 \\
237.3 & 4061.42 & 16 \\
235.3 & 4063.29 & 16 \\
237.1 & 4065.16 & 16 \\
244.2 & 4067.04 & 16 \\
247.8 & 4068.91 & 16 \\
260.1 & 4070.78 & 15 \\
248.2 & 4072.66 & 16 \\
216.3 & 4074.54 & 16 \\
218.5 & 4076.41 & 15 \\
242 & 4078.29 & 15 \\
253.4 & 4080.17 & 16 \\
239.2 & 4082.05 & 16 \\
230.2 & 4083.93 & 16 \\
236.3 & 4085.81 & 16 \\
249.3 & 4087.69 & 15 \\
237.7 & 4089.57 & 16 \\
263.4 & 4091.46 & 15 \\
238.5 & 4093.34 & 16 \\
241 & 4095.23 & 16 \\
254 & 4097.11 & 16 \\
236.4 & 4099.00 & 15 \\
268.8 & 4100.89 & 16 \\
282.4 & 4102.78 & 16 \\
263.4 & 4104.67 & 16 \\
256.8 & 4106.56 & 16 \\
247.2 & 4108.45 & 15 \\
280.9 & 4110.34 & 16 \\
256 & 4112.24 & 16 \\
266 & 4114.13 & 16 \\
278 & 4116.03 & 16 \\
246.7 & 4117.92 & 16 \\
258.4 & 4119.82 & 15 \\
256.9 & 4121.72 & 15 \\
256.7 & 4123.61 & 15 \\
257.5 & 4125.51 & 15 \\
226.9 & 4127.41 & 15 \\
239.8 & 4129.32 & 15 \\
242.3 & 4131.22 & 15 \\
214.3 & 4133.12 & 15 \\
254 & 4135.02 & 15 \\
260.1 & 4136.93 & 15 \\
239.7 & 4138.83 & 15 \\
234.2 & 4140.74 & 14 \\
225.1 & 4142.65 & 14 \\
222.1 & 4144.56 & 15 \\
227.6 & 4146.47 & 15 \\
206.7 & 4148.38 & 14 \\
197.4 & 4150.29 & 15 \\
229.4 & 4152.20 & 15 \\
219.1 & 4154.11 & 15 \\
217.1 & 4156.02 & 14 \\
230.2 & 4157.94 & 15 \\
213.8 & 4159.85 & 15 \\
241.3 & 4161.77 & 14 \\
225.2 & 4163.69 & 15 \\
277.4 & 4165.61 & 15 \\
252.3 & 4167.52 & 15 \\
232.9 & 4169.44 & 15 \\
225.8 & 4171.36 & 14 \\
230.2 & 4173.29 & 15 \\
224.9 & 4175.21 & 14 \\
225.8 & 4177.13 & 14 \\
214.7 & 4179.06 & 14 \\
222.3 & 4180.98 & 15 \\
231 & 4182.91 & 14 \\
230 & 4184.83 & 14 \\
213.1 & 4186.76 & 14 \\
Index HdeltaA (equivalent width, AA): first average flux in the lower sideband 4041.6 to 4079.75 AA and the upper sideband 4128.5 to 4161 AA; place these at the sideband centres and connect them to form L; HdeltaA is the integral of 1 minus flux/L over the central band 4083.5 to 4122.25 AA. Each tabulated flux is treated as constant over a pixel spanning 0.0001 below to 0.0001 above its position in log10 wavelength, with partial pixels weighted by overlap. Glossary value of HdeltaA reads -3.8 AA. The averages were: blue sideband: 236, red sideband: 228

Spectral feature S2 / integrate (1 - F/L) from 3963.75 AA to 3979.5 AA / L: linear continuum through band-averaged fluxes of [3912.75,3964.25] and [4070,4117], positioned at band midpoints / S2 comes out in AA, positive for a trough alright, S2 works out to 1.6 AA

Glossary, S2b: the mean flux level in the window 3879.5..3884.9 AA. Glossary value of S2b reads 239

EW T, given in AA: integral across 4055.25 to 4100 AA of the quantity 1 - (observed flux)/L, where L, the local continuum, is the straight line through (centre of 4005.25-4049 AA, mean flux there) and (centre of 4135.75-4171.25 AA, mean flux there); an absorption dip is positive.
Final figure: -0.50 AA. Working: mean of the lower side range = 239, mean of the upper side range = 231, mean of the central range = 238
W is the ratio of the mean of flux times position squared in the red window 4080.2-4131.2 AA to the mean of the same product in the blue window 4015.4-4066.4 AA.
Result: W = 1.1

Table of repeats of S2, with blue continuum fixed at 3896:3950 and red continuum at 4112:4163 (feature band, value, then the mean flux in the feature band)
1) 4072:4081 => 0.07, 235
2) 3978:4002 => -0.06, 237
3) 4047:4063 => 0.26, 233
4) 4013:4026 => -0.34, 243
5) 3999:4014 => 0.10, 235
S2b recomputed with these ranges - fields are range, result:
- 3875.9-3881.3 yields 252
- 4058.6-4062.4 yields 219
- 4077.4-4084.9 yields 241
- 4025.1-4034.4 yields 237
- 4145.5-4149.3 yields 217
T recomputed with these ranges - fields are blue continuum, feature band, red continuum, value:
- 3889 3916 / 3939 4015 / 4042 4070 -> 1.9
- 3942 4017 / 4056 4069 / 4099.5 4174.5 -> 0.5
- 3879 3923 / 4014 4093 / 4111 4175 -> 0.6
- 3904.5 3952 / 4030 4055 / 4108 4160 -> -0.4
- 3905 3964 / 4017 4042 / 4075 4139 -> 0.4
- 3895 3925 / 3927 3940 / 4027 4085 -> 2.2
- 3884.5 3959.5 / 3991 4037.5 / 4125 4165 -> -0.6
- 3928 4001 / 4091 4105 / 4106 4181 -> -1.1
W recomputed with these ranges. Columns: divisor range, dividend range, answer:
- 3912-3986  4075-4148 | 1.15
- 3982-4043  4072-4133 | 1.09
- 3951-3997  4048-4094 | 1.07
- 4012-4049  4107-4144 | 1.09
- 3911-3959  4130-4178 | 1.08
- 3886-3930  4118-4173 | 1.08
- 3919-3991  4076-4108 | 1.15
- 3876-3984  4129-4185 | 1.09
